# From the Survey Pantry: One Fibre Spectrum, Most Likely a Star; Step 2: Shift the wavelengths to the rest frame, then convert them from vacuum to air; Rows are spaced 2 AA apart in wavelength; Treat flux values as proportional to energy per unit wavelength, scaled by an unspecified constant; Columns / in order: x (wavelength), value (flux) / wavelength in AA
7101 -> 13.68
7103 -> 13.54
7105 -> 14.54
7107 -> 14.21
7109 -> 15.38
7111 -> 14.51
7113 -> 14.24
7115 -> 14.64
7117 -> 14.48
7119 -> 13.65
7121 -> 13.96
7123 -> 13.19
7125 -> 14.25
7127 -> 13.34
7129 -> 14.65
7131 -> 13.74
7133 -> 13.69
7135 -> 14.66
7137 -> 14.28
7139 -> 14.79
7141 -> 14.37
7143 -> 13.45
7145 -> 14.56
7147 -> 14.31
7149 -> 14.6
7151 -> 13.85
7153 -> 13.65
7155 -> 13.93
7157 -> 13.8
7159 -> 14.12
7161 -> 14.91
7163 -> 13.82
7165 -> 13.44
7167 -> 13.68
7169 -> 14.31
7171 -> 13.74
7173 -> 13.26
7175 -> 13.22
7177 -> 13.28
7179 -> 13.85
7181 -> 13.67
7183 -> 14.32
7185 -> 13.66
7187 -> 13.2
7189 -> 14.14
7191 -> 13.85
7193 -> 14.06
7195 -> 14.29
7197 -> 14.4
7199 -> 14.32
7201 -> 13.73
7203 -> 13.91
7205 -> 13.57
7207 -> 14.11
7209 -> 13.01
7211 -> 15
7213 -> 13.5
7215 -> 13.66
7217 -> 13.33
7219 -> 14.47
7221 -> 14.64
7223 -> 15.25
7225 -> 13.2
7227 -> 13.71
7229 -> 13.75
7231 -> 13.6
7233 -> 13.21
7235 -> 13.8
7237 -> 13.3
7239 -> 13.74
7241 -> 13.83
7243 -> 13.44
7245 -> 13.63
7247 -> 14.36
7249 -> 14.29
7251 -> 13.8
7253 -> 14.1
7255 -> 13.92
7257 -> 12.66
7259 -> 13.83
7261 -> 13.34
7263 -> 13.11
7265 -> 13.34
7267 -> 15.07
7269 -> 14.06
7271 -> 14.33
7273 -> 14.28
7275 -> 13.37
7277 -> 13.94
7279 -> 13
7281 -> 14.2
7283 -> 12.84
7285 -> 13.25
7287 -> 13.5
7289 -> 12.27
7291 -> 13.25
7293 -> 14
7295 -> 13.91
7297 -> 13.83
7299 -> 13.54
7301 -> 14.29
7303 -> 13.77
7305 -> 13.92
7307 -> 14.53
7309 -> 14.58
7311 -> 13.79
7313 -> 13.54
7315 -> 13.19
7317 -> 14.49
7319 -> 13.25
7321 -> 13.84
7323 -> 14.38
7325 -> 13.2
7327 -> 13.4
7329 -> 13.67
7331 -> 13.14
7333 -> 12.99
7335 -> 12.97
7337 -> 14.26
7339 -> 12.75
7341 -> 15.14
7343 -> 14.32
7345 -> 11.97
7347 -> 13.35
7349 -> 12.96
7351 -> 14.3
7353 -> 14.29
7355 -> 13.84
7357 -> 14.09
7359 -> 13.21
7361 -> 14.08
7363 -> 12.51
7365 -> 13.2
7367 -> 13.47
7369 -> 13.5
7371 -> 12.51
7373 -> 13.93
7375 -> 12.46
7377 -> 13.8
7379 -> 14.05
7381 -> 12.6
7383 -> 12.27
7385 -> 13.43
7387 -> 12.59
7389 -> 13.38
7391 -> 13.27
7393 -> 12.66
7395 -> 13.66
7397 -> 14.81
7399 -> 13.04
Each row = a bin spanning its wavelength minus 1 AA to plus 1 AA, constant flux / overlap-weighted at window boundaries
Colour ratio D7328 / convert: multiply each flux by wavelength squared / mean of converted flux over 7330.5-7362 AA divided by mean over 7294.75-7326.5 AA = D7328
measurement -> 0.99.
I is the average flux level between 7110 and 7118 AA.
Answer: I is 14.5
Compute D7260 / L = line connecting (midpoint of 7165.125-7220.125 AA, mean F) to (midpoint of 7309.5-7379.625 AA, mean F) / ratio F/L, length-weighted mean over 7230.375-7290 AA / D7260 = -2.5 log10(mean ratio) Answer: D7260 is 0.00 mag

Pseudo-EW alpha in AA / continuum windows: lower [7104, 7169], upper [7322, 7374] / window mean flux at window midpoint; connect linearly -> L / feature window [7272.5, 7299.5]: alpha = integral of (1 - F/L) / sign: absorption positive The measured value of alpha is 0.4 AA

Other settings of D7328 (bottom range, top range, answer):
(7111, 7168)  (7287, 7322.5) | 1.02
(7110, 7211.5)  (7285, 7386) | 1.02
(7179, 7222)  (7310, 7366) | 1.01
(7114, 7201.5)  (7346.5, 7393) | 1.01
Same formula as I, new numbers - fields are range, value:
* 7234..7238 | 13.6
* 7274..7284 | 13.5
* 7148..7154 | 14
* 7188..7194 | 14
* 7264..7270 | 14.2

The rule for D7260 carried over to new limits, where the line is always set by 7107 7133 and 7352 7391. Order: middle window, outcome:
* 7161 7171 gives 0.007 mag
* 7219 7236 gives -0.010 mag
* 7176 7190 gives 0.017 mag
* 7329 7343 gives -0.013 mag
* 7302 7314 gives -0.038 mag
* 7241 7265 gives 0.003 mag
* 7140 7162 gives -0.007 mag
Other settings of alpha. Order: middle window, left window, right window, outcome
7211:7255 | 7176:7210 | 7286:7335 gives -0.27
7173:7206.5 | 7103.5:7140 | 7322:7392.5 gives 0.38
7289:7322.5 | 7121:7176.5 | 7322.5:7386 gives -0.64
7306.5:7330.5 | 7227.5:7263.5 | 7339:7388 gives -0.52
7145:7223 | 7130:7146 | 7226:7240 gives -0.22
